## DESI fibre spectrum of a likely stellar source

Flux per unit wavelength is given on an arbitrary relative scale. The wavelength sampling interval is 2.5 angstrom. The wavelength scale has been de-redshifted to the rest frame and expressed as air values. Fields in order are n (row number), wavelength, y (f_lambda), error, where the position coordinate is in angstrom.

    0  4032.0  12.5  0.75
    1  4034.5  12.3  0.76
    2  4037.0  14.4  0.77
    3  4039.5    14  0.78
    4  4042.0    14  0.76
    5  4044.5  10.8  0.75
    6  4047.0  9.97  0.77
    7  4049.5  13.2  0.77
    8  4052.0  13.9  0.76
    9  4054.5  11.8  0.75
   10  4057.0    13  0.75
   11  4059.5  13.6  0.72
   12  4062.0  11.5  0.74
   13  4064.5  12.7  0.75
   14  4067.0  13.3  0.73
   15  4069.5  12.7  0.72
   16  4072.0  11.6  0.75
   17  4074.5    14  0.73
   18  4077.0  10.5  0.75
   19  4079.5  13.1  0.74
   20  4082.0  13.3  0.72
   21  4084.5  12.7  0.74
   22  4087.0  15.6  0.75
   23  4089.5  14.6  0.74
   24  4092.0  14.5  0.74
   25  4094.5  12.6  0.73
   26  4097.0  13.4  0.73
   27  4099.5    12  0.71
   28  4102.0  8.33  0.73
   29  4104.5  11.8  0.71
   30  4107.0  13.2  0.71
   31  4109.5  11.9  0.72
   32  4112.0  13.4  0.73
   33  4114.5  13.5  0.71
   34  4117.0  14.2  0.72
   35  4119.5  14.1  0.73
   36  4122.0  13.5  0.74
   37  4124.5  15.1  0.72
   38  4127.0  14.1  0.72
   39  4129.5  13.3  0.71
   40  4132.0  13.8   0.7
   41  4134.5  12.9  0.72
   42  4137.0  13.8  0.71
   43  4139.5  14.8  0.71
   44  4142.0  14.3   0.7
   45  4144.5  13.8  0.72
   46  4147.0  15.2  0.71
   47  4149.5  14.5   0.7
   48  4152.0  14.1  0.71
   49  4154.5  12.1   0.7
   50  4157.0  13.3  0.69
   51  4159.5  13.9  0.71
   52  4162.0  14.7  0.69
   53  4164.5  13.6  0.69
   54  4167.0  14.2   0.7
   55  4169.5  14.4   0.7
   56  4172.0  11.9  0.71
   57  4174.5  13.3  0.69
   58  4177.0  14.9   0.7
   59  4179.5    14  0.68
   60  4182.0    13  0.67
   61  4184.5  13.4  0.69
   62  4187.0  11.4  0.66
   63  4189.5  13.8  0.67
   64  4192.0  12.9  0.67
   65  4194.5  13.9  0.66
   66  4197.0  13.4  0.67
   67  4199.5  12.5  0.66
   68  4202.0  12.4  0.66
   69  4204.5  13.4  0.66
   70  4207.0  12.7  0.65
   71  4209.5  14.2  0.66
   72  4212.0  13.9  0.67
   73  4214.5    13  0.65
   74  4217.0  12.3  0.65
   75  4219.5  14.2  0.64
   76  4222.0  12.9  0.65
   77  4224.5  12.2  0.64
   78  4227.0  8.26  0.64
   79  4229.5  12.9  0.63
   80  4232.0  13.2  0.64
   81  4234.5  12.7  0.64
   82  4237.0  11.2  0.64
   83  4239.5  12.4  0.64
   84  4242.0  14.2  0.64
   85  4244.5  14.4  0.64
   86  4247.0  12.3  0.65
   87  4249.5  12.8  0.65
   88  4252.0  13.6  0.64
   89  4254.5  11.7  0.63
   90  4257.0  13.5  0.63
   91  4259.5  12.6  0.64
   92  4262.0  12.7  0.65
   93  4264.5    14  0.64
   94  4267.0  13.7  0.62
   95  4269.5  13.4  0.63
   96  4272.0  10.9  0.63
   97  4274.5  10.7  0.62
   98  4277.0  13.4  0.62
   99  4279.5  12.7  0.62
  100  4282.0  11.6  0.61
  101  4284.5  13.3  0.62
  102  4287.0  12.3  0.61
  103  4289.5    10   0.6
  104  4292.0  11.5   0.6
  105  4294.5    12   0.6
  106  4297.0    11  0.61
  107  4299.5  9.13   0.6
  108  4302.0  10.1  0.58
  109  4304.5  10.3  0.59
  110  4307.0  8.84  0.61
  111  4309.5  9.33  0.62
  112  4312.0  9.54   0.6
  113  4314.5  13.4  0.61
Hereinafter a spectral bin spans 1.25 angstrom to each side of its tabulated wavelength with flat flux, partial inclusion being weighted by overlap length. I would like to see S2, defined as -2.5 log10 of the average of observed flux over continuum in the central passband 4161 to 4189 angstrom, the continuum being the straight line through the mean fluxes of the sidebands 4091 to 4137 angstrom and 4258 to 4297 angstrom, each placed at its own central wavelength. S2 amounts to -0.06 mag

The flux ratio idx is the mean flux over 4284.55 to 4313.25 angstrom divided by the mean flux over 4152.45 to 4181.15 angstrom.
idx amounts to 0.77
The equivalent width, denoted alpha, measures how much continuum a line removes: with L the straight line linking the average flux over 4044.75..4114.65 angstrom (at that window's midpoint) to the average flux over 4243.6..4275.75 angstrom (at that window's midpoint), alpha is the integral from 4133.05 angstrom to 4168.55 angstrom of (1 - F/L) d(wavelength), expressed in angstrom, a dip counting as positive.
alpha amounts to -3.5 angstrom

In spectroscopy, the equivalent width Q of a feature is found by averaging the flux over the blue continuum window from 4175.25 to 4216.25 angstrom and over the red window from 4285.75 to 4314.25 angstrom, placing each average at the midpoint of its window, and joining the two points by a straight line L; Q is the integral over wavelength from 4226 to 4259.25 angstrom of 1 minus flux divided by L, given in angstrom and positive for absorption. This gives -1.6 angstrom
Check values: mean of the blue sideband 13.3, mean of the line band 12.6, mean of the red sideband 10.5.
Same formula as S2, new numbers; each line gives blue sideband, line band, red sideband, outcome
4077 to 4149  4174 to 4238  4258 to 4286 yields 0.004 mag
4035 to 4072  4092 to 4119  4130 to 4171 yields 0.067 mag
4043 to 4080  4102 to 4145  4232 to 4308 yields -0.098 mag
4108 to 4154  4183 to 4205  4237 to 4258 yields 0.033 mag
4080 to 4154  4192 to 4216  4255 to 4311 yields -0.058 mag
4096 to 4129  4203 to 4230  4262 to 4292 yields -0.012 mag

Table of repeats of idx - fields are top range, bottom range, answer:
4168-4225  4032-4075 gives 1.04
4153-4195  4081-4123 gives 1.03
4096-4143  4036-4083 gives 1.04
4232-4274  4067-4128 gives 0.98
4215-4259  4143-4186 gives 0.92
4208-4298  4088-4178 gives 0.93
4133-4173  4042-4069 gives 1.11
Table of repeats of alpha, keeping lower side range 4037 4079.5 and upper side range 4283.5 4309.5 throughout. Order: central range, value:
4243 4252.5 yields -1.8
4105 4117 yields -0.8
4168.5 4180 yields -1.9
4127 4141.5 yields -2.1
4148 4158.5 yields -1.5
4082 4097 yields -1.9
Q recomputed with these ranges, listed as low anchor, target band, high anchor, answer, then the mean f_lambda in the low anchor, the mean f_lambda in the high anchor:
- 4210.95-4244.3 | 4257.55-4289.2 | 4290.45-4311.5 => -4.0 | 12.6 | 10.2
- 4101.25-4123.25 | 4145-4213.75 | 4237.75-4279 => -3.8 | 12.8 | 12.9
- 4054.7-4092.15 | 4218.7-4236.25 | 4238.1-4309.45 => 0.0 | 13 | 12.1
